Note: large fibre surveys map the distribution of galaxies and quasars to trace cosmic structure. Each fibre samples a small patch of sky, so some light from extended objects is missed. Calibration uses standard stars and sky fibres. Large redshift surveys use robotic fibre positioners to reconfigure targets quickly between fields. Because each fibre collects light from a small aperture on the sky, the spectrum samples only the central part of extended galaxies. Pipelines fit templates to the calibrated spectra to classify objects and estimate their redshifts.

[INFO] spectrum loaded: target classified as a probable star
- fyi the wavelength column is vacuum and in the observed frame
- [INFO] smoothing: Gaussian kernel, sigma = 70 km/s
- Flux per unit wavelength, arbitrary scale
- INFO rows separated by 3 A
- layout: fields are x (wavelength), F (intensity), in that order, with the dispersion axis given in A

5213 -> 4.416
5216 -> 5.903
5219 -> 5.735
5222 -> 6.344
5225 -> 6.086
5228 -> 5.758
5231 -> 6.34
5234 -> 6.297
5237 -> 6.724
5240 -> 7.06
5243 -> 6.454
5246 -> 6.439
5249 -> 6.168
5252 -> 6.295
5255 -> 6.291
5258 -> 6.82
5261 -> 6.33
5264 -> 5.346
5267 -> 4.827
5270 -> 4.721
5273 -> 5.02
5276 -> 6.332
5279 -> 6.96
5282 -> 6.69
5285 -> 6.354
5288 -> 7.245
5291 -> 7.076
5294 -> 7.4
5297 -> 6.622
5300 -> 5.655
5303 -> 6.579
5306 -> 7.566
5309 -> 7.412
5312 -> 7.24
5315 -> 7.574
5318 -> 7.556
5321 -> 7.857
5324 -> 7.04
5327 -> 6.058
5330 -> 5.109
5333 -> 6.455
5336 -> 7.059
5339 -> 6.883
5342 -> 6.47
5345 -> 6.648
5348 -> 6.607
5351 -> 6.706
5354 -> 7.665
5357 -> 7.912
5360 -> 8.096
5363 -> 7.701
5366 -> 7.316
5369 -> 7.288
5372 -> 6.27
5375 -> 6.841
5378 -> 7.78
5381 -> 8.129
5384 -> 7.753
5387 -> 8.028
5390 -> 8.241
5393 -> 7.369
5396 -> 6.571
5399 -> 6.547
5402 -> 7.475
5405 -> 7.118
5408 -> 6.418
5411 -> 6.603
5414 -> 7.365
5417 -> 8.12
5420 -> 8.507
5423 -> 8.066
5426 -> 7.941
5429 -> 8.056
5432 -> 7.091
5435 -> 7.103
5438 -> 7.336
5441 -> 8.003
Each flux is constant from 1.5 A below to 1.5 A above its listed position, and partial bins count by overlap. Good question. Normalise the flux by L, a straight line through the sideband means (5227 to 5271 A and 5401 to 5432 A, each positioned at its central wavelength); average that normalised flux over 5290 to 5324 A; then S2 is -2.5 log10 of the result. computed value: -0.08 mag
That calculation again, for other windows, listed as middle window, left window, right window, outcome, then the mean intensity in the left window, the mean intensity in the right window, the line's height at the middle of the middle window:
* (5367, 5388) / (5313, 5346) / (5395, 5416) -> -0.08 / 6.8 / 6.91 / 6.87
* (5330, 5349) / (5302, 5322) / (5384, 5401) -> 0.13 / 7.41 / 7.39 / 7.4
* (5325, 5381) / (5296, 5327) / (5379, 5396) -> 0.07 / 7.07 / 7.78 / 7.46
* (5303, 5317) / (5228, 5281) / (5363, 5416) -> -0.12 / 6.14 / 7.26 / 6.6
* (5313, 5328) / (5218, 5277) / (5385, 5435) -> -0.09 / 6.07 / 7.46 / 6.7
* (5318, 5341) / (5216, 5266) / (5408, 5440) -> 0.03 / 6.25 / 7.57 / 6.89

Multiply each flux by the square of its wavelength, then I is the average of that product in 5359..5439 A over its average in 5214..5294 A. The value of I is 1.26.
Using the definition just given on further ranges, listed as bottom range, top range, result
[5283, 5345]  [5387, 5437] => 1.12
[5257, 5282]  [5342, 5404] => 1.31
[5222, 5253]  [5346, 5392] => 1.24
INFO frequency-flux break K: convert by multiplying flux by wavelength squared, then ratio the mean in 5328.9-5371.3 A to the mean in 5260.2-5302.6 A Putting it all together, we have 1.2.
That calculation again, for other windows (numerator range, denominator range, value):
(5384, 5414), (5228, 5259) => 1.18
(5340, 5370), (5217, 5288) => 1.22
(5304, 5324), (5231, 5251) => 1.18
